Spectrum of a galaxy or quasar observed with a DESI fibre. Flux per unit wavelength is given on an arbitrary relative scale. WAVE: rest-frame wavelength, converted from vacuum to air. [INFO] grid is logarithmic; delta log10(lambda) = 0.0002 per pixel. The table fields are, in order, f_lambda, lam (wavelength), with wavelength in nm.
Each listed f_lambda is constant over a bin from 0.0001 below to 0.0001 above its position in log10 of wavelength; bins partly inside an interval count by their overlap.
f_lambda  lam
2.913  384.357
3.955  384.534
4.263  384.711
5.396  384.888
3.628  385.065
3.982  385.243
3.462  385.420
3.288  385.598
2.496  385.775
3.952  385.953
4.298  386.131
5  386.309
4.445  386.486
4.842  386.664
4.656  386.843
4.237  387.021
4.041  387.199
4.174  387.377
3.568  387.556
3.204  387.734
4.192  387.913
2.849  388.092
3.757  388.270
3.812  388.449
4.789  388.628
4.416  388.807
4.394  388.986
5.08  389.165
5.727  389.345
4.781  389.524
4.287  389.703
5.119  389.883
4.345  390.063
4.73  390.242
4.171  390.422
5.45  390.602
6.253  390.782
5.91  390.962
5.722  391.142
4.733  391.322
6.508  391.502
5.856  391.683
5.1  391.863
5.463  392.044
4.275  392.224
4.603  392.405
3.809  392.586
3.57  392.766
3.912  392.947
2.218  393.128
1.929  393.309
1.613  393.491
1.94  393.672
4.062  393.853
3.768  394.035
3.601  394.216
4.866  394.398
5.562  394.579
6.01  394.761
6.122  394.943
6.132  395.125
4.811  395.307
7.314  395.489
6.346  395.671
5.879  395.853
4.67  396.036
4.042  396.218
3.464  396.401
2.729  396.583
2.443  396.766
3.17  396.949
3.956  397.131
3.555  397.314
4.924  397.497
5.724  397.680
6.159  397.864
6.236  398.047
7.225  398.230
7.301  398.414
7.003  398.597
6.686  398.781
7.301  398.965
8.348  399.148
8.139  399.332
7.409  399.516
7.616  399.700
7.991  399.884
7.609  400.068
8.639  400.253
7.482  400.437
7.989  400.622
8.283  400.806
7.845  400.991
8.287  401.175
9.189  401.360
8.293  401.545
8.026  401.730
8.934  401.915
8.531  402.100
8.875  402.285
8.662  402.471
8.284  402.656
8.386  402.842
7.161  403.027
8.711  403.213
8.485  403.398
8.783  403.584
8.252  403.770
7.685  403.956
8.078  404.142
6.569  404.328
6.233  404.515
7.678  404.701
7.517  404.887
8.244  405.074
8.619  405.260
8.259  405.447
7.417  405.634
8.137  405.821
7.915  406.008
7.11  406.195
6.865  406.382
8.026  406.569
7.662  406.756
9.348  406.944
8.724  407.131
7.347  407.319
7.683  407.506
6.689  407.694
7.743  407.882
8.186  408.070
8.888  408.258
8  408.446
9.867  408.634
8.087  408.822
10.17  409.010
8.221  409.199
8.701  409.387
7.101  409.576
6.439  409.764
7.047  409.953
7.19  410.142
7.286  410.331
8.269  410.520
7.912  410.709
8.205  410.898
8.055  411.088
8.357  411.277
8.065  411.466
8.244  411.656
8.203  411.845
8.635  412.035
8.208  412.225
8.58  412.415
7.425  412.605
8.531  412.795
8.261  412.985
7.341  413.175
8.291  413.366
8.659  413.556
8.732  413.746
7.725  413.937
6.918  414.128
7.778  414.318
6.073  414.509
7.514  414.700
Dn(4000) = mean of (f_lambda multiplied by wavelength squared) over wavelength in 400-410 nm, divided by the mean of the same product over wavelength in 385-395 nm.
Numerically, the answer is 2.0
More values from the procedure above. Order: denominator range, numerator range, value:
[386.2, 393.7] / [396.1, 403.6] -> 1.68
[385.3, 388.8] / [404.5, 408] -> 2.16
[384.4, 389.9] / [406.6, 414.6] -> 2.16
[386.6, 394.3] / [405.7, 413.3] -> 2.05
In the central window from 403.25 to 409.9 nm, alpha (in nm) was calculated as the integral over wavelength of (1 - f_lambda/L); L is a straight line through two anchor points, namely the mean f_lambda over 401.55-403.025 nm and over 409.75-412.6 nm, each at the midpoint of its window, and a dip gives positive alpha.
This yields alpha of 0.18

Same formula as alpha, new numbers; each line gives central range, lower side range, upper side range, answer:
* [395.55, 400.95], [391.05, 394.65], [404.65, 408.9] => -0.439 nm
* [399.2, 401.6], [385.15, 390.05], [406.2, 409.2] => -0.473 nm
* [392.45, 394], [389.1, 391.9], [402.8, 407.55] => 0.747 nm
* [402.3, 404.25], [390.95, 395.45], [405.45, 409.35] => -0.332 nm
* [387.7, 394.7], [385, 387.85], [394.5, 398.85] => 0.268 nm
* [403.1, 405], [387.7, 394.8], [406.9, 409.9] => -0.157 nm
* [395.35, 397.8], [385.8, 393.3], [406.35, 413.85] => 0.517 nm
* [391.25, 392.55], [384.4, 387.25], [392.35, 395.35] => -0.364 nm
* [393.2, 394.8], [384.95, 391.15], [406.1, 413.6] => 0.528 nm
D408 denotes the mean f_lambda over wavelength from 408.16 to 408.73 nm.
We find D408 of 8.92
